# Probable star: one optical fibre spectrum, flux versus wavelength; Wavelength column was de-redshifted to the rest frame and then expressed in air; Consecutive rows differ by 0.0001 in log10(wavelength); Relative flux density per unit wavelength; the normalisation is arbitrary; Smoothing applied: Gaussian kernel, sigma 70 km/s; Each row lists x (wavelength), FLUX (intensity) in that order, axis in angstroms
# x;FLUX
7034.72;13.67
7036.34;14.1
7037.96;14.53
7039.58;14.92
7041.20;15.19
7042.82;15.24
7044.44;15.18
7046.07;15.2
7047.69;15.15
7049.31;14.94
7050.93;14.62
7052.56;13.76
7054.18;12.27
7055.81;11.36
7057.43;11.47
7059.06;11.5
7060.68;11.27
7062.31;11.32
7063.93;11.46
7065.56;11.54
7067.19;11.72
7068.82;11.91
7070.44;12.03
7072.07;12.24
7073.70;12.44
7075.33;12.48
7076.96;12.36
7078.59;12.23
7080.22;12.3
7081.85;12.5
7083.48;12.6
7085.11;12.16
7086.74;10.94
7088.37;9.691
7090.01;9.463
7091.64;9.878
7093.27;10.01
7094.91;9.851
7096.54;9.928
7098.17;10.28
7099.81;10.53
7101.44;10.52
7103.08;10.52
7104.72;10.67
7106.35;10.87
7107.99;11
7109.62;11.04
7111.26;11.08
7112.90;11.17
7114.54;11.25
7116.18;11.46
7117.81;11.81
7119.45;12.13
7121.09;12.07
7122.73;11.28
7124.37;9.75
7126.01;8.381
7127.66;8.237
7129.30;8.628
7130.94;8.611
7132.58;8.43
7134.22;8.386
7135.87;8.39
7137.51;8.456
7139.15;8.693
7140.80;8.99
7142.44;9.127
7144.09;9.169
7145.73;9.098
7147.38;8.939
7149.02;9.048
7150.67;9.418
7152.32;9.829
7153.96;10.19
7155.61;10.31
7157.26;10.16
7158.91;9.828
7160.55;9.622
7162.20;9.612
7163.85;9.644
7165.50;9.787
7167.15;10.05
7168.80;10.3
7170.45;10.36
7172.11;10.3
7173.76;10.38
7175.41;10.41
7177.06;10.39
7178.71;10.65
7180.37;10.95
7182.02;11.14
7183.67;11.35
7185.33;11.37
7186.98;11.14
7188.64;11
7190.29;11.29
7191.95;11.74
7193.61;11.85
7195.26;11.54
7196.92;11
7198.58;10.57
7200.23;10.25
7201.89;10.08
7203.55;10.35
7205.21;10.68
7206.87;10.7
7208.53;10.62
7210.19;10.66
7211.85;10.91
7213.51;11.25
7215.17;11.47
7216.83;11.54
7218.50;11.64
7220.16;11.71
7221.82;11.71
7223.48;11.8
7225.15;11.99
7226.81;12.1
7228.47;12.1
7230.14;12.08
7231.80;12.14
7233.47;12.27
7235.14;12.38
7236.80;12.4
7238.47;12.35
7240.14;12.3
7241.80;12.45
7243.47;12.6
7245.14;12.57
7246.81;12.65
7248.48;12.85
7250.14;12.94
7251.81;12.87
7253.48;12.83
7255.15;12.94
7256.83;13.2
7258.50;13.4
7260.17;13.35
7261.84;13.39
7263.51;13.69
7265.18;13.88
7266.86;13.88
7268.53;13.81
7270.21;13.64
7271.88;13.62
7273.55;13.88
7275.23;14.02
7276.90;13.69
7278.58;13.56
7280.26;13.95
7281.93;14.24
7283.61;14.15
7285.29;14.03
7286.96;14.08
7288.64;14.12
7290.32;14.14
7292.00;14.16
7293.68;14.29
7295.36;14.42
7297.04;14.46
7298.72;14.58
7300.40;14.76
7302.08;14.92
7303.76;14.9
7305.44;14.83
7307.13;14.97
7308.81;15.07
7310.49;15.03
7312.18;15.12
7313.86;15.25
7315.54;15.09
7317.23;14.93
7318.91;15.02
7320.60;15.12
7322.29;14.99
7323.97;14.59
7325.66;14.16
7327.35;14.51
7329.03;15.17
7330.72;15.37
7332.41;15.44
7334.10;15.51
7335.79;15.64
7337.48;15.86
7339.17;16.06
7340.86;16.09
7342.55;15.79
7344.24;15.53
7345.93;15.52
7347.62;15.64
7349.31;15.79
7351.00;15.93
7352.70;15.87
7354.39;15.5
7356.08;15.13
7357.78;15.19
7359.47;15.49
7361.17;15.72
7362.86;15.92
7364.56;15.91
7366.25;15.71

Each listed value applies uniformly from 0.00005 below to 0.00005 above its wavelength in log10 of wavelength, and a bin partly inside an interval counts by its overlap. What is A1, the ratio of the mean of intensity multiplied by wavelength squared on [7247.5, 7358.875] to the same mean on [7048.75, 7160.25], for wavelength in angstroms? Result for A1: 1.44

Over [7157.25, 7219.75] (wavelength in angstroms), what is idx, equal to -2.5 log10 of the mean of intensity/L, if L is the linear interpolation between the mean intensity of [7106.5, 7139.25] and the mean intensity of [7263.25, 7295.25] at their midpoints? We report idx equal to 0.09 mag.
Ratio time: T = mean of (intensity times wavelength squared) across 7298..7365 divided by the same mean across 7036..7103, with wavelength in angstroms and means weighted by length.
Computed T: 1.35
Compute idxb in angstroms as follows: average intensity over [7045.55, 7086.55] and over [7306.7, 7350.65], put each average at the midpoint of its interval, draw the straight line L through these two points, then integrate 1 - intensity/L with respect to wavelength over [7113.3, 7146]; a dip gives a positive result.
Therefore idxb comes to 8.7 angstroms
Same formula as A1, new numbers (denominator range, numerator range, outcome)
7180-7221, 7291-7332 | 1.38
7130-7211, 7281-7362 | 1.55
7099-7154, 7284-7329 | 1.56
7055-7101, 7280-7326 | 1.38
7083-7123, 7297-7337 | 1.46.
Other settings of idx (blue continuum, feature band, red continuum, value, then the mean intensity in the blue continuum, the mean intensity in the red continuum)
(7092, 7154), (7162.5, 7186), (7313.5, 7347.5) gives 0.08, 9.92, 15.3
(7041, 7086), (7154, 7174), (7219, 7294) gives 0.28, 12.8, 13.1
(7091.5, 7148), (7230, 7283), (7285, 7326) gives 0.03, 9.96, 14.7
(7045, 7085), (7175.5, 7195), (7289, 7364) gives 0.23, 12.5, 15.2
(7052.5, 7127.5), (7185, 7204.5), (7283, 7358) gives 0.18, 11.2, 15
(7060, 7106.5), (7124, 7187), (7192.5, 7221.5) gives 0.15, 11.2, 11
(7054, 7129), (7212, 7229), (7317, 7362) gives 0.14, 11.1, 15.4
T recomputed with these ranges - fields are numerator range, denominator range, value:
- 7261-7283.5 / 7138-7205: 1.38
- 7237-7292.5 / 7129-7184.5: 1.43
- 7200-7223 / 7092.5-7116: 1.06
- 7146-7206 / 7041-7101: 0.89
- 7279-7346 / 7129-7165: 1.69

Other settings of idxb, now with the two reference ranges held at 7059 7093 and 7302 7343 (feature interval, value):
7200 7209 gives 2.0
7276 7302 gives 0.9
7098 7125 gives 2.4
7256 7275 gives 1.0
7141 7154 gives 3.5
